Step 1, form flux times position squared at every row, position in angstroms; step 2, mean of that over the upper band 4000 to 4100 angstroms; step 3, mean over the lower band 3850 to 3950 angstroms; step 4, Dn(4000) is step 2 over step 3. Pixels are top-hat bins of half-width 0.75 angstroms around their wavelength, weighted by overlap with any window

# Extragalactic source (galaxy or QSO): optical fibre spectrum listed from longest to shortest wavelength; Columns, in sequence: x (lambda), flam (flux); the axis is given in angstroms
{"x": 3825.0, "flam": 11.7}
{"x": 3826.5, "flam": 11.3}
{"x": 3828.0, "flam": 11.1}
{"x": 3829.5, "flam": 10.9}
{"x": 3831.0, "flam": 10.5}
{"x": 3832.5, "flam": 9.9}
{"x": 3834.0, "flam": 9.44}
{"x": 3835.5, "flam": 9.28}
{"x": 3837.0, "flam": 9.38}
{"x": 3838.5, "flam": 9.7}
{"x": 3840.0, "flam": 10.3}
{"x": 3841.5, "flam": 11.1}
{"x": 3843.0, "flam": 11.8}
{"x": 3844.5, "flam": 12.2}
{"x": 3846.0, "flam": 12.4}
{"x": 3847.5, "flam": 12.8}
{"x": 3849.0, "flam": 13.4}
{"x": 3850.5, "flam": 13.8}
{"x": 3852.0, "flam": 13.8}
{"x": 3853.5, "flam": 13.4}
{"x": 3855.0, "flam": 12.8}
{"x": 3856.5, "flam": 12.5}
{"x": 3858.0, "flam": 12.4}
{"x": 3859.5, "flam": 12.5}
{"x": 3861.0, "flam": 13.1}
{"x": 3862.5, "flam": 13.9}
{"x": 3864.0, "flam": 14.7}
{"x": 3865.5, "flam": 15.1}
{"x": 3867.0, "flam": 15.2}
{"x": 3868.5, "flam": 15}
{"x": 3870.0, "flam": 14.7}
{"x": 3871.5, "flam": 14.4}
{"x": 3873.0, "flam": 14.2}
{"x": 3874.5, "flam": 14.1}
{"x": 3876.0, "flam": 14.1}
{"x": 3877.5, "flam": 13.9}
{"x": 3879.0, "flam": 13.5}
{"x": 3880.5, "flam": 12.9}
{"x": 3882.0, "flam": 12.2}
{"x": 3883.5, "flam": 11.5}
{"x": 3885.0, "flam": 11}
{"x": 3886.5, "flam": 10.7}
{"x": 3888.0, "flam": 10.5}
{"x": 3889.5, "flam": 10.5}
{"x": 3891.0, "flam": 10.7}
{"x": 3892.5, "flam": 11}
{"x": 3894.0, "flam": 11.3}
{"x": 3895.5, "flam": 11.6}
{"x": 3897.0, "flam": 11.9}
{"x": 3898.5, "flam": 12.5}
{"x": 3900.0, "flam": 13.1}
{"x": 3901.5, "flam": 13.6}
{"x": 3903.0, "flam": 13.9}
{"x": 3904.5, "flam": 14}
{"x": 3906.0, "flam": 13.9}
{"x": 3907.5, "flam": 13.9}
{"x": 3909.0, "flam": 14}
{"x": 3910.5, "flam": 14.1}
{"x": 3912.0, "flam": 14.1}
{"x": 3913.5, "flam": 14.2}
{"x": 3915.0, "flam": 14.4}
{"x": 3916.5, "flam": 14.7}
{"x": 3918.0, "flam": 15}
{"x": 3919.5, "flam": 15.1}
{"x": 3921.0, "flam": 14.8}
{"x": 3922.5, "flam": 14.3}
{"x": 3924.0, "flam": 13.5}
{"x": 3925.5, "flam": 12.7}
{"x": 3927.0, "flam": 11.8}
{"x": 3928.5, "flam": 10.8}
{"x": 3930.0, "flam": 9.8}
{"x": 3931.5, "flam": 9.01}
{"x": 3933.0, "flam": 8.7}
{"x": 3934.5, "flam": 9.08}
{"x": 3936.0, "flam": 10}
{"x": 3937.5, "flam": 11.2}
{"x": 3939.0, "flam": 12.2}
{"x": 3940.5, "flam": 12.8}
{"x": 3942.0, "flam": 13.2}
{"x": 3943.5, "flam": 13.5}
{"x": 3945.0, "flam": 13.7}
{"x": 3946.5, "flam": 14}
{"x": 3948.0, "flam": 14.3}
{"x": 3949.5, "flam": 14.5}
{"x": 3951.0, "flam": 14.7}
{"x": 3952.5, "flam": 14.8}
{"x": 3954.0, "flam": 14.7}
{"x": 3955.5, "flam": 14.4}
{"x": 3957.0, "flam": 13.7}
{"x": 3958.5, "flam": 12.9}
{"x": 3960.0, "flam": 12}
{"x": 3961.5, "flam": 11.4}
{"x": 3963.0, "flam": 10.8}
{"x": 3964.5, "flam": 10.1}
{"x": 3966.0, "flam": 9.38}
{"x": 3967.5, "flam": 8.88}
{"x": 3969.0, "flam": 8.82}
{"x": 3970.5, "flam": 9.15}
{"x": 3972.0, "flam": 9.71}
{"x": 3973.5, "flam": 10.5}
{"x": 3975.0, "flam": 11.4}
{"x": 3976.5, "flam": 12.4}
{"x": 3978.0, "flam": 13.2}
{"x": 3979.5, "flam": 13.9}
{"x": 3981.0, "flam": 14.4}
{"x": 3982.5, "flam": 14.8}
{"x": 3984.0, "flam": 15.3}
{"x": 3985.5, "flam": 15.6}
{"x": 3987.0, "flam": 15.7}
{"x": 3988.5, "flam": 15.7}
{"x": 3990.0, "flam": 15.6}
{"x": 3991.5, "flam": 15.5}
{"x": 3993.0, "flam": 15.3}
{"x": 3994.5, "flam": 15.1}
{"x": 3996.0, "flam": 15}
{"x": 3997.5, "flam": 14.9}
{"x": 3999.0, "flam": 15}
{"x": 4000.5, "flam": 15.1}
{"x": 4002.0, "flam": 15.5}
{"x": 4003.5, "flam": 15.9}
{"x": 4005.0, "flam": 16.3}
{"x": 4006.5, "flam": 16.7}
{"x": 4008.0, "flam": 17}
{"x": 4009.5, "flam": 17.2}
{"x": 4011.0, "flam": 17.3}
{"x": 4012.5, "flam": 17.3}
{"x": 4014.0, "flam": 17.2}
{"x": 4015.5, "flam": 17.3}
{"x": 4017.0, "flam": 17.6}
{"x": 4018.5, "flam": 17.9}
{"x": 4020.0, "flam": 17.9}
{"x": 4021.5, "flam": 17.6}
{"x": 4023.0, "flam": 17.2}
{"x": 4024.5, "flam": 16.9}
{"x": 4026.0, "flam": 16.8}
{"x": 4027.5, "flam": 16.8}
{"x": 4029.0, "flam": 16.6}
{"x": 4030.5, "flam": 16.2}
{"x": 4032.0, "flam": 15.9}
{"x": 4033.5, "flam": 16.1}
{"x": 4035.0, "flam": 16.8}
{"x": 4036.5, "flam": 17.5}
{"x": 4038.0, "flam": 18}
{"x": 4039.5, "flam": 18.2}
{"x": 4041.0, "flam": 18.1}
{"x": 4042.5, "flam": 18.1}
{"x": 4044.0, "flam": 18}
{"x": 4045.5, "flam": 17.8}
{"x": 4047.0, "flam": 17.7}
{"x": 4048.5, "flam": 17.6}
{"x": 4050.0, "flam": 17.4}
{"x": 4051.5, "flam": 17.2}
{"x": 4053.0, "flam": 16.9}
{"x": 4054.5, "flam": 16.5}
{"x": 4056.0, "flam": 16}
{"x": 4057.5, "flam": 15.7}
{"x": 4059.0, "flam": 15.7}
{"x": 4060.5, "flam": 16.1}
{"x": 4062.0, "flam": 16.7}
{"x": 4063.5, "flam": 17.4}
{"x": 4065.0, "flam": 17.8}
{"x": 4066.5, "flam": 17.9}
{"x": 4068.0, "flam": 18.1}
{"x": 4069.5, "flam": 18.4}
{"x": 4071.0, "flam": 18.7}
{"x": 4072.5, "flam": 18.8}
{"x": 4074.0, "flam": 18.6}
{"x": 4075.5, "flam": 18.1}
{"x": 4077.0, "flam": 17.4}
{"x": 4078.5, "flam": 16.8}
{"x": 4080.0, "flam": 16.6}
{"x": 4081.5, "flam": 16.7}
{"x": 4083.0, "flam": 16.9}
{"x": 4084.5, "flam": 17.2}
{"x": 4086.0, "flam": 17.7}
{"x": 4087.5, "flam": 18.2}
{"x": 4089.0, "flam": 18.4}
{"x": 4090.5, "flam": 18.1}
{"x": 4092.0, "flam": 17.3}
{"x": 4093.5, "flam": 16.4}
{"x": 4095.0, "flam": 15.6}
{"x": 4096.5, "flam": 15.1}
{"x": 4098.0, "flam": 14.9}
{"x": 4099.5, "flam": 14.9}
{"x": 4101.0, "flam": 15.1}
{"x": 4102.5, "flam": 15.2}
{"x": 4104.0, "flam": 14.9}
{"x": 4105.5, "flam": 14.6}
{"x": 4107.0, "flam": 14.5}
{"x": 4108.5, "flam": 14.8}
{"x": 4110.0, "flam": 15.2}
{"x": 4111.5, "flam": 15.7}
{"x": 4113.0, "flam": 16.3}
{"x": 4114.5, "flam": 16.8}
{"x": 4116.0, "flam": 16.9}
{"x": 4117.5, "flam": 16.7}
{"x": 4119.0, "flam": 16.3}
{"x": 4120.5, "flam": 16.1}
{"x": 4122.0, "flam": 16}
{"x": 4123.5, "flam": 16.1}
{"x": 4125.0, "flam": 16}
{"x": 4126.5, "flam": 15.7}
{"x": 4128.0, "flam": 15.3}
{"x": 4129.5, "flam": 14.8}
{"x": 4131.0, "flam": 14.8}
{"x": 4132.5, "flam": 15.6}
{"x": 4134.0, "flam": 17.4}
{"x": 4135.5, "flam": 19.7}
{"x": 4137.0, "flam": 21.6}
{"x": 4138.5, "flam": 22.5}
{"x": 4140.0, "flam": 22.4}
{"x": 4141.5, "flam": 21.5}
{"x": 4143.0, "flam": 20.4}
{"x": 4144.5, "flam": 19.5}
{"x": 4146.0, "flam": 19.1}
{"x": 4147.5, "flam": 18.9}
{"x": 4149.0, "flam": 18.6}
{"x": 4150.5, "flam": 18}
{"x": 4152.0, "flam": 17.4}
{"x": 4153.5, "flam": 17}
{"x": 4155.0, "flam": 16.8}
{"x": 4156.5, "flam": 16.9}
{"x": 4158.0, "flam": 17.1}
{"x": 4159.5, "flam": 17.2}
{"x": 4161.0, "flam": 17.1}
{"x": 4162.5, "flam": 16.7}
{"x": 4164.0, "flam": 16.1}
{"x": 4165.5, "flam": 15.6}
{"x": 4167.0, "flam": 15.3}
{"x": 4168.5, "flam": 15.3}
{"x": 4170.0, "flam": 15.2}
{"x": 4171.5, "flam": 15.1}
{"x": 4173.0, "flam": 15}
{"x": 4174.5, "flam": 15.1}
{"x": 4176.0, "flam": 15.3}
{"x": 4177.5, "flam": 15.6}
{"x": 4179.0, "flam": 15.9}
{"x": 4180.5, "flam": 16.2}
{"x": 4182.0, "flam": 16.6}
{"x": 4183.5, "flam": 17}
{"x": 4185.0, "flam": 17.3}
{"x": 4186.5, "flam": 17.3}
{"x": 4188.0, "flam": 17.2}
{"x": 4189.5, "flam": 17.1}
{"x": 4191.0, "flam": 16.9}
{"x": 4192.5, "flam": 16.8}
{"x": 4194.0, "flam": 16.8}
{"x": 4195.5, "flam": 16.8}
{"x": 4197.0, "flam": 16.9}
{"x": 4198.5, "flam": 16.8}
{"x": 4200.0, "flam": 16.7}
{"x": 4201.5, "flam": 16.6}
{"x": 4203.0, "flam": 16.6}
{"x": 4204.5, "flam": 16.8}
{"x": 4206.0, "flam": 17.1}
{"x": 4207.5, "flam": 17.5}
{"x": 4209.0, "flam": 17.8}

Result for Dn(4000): 1.4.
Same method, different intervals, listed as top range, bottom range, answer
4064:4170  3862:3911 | 1.47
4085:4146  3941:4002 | 1.36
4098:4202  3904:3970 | 1.47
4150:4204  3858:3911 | 1.46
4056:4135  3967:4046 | 1.10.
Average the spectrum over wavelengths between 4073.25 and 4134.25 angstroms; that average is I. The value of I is 16.2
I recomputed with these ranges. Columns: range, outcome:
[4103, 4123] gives 15.8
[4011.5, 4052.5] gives 17.3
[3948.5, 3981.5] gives 12.1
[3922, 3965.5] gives 12.3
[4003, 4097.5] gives 17.2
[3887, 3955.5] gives 12.8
